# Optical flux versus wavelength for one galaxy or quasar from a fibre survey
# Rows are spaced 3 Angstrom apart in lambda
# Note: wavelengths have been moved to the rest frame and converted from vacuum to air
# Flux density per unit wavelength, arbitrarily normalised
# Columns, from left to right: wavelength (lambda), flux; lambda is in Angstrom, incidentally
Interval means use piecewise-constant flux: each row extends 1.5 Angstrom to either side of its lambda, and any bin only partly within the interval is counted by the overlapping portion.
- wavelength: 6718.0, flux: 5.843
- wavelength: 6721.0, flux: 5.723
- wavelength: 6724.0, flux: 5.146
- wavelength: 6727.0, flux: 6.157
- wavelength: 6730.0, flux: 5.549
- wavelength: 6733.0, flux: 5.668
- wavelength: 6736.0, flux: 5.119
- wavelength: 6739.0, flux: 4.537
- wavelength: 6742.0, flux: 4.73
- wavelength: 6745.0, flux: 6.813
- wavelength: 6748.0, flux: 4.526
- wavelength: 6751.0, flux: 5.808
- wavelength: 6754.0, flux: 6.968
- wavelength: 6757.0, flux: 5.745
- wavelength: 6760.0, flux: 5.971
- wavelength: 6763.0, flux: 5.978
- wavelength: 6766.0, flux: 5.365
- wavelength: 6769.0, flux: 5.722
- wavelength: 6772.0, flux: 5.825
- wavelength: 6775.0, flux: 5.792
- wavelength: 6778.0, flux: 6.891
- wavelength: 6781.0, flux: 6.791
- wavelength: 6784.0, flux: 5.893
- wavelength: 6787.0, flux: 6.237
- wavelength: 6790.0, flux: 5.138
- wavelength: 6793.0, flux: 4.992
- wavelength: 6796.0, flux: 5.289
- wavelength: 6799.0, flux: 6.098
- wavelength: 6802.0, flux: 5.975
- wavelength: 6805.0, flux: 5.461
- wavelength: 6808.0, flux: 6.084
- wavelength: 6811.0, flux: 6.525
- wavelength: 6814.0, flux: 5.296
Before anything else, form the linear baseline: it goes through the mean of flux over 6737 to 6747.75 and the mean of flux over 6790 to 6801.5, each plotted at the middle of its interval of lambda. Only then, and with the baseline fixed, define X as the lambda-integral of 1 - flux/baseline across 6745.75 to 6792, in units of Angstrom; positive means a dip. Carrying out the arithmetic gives -4.82 Angstrom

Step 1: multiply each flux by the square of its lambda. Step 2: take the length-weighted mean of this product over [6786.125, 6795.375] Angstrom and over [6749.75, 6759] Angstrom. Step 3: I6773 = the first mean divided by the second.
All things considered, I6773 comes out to 0.88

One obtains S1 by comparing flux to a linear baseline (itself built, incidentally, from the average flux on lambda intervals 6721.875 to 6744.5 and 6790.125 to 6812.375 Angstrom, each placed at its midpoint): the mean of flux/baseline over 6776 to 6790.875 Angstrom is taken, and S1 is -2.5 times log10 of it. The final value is -0.108 mag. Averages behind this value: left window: 5.35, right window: 5.73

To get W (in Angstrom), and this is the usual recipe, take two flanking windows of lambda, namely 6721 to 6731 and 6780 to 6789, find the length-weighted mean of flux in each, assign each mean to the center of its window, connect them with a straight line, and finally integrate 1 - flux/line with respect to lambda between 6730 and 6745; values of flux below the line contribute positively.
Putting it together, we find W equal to 1.3 Angstrom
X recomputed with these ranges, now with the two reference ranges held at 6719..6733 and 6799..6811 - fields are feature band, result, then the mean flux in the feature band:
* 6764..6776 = 0.29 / 5.68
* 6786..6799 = 0.99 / 5.46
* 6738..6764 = 0.27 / 5.69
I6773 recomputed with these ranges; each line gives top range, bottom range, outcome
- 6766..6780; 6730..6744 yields 1.18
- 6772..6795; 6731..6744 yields 1.18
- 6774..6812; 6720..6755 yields 1.09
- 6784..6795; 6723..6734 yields 0.99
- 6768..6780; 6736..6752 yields 1.17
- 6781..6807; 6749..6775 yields 0.98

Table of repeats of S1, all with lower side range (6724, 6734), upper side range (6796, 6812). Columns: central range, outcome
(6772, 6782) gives -0.09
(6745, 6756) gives -0.03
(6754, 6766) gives -0.03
